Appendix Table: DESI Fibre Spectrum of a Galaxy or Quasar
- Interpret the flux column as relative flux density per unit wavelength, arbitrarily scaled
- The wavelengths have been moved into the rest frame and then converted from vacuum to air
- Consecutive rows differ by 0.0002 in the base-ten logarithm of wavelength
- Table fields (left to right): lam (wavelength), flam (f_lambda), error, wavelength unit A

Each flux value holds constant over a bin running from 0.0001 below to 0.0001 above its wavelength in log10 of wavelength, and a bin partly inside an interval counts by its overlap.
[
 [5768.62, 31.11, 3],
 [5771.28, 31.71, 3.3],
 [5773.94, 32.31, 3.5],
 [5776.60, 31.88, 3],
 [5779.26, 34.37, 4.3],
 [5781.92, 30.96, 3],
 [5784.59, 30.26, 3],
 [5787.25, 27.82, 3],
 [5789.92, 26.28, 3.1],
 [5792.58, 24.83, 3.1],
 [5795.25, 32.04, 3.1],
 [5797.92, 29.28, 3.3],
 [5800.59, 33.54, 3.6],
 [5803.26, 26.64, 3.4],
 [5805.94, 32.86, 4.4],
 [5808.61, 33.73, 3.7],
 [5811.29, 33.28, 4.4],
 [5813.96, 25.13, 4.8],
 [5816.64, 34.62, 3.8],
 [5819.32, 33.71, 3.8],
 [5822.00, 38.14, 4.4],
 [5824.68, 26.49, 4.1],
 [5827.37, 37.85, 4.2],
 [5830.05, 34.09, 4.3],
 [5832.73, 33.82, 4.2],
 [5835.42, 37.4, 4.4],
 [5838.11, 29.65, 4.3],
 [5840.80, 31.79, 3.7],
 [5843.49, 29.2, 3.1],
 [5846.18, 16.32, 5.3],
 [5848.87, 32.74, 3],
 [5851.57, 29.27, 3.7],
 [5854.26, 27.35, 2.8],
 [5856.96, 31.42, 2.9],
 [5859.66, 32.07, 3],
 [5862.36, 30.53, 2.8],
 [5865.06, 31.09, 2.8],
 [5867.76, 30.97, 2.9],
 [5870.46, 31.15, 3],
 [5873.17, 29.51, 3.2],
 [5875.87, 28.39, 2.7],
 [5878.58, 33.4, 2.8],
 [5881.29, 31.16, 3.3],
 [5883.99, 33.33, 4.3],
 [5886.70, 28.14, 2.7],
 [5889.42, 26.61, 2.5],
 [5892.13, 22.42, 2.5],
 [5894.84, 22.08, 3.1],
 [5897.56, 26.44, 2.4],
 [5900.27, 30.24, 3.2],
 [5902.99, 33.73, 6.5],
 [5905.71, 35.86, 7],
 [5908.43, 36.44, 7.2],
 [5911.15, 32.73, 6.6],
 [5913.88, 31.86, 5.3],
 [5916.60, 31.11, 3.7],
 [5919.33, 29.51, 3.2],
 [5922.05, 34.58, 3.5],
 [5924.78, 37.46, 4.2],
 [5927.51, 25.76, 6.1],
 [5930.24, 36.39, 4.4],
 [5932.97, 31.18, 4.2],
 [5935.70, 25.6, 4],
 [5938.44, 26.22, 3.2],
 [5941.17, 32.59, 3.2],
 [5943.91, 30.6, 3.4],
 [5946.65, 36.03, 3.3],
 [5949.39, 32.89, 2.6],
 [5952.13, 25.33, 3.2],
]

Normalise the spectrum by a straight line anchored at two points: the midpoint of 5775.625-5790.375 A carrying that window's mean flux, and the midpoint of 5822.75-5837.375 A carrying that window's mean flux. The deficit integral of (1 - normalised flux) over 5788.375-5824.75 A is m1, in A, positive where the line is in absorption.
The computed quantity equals 1.5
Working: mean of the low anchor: 30.5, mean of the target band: 30.9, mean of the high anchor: 33.9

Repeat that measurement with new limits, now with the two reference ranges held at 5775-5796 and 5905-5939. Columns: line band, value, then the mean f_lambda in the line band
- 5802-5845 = -2.78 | 32.3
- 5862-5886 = 0.14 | 31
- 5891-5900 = 2.02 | 24.5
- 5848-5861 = 0.16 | 30.5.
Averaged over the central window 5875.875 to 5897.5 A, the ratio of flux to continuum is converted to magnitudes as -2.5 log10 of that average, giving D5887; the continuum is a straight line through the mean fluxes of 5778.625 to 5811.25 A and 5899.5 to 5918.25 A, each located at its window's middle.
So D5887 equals 0.16 mag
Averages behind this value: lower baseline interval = 30.2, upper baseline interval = 33.2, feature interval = 28.1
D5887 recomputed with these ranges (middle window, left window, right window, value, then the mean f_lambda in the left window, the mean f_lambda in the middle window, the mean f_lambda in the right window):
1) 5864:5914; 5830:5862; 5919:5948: 0.02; 30.3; 30.2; 31.5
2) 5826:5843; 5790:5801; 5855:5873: -0.12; 29.2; 33.8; 31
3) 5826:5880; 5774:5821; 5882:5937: -0.01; 30.8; 30.9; 30.6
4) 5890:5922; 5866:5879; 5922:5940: 0.01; 30.5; 30.3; 30.8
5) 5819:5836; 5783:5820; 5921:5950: -0.13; 30.2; 34.4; 31.7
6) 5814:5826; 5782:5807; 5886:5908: -0.11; 29.3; 32.4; 28.5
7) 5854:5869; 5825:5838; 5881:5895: 0.00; 34.5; 30.8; 27.5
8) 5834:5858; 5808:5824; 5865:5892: 0.07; 32.8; 29.4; 30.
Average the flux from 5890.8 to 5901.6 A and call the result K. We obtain 25.3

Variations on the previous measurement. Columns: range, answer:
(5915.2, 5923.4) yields 31.8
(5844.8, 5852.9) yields 26.1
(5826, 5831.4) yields 35.9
